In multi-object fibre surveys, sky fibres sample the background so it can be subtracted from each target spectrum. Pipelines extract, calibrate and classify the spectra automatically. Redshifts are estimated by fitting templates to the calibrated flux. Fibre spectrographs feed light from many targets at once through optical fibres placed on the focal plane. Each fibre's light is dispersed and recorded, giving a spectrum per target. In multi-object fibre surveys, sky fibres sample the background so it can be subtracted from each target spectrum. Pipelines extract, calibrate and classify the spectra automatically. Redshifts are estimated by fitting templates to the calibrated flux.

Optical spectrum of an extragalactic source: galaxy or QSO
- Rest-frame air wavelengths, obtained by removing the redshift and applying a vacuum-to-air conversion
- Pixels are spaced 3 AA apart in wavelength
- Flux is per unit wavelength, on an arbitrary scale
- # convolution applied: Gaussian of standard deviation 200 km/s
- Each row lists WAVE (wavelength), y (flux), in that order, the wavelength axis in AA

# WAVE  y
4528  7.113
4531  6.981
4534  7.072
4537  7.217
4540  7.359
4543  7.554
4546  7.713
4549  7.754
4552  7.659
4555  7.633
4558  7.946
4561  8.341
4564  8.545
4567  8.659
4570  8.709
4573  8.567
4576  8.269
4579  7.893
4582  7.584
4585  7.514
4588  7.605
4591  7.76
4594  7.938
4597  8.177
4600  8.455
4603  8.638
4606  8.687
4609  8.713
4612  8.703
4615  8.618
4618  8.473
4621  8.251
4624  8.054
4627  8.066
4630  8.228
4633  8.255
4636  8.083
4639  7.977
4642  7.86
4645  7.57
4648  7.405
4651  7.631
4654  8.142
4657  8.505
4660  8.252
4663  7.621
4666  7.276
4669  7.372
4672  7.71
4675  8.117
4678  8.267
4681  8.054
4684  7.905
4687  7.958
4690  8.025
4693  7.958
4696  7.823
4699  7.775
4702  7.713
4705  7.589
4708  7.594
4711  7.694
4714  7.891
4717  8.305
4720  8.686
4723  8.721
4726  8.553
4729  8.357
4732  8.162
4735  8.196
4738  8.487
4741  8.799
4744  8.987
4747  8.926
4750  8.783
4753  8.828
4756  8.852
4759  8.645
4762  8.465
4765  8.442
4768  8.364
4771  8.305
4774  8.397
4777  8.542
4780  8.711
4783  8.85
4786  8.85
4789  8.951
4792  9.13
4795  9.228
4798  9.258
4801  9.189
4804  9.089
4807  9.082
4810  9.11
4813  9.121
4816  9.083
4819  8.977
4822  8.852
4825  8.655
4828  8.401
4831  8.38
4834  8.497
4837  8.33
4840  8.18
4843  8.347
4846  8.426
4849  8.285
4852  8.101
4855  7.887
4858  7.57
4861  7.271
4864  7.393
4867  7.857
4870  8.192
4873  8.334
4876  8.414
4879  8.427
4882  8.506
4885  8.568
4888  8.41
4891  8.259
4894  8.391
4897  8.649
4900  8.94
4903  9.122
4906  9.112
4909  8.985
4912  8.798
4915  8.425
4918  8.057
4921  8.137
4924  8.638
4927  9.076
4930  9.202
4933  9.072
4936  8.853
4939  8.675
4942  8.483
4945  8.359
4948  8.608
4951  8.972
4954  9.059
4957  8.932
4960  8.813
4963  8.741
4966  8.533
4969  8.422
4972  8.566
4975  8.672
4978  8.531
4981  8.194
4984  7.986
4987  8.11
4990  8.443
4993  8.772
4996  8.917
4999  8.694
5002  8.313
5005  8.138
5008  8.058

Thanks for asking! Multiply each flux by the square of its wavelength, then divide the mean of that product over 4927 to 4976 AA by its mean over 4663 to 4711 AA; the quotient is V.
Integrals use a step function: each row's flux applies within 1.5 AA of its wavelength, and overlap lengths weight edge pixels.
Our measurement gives 1.25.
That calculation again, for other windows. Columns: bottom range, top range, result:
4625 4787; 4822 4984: 1.12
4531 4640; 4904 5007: 1.25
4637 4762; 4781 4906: 1.12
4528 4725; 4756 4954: 1.18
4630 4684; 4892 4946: 1.23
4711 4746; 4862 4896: 1.04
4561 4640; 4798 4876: 1.13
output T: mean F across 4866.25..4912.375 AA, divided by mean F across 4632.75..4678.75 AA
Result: 1.09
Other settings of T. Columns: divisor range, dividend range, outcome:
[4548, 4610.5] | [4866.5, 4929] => 1.05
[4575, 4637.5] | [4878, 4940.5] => 1.06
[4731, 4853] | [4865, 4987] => 0.99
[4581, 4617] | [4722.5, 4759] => 1.05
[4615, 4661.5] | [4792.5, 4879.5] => 1.05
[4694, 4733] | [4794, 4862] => 1.06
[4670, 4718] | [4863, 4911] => 1.08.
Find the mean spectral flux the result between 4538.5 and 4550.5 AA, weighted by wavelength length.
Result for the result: 7.59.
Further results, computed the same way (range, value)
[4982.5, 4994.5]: 8.33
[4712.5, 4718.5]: 8.1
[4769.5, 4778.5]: 8.41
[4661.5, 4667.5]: 7.45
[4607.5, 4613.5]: 8.71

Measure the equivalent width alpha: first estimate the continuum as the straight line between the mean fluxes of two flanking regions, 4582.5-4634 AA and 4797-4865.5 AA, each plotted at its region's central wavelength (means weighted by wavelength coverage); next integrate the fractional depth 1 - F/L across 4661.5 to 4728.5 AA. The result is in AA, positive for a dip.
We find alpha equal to 3.1 AA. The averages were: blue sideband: 8.23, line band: 7.94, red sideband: 8.49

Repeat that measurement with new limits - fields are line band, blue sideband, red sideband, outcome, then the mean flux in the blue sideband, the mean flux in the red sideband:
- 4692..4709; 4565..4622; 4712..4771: 1.45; 8.28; 8.54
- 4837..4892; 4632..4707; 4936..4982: 1.68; 7.87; 8.65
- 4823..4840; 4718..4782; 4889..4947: 0.38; 8.58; 8.69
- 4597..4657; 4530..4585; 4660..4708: -2.85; 7.86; 7.82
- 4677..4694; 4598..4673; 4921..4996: 0.35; 8.1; 8.65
